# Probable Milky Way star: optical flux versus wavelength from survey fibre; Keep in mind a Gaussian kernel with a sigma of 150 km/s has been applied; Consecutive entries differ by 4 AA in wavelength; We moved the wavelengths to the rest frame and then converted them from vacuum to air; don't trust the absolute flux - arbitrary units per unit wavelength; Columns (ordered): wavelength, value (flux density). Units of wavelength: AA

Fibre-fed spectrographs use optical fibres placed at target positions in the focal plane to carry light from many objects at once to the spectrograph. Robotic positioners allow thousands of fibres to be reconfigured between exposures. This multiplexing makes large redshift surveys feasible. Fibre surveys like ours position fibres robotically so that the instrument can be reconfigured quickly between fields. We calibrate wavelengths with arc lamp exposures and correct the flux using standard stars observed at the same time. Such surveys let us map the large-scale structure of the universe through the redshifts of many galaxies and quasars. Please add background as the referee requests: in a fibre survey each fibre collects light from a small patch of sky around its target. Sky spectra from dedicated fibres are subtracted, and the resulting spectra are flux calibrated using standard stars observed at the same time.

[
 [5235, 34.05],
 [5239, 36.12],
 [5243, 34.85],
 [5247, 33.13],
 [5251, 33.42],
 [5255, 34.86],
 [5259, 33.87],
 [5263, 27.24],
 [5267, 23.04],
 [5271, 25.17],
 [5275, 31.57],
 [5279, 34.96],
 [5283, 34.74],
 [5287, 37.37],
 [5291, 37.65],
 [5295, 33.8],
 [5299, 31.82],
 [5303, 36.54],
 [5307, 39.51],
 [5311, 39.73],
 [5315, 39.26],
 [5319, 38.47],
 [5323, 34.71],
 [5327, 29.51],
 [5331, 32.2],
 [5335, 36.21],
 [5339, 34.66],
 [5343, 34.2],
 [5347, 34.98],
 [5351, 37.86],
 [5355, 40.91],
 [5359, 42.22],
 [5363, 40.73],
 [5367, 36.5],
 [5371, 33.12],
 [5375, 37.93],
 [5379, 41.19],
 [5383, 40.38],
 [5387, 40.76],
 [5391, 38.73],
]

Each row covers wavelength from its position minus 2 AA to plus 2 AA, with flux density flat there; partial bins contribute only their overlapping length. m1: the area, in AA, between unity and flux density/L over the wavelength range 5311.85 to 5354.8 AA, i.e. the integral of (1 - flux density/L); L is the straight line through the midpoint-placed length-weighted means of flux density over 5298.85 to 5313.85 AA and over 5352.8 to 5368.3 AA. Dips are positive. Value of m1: 3.7 AA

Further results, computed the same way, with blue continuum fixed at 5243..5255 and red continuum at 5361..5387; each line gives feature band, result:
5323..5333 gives 1.40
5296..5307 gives 0.21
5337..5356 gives 0.60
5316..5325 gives -0.10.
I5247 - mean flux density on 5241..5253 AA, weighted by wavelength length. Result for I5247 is 33.8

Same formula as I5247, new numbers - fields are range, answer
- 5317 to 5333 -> 33.7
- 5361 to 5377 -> 37.1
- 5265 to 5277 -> 26.6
